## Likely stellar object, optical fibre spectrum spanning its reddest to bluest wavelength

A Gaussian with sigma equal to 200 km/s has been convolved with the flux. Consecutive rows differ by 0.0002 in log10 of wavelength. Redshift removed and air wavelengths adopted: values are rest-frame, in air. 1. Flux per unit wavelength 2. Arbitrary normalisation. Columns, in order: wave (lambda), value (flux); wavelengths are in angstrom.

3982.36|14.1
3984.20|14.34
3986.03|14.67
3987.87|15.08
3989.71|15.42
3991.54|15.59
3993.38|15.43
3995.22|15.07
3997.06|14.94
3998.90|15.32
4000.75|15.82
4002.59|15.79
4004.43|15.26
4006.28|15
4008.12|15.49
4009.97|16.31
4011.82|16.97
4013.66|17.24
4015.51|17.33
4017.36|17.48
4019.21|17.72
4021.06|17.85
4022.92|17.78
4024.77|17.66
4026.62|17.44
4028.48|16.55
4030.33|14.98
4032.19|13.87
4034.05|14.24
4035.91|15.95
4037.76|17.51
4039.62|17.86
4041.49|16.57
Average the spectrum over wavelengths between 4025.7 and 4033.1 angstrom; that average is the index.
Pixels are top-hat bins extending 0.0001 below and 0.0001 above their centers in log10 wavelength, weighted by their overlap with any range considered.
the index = 15.7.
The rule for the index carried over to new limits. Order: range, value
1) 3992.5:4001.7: 15.3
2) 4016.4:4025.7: 17.7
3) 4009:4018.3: 17.1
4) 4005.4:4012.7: 15.9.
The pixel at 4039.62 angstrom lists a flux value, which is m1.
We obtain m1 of 17.86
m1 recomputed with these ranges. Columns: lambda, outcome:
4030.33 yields 14.98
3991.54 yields 15.59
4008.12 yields 15.49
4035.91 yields 15.95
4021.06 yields 17.85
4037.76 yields 17.51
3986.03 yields 14.67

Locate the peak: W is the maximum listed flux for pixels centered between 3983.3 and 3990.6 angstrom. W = 15.42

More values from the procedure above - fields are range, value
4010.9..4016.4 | 17.33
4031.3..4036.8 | 15.95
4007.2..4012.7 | 16.97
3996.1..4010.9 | 16.31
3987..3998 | 15.59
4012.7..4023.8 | 17.85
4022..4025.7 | 17.78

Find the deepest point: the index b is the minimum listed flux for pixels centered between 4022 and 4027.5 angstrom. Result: 17.44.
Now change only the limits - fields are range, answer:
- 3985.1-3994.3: 14.67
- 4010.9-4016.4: 16.97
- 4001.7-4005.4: 15.26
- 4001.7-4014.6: 15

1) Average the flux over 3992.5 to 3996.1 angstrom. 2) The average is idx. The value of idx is 15.2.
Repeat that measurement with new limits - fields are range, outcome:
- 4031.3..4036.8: 14.7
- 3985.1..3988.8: 14.9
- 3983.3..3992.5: 15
